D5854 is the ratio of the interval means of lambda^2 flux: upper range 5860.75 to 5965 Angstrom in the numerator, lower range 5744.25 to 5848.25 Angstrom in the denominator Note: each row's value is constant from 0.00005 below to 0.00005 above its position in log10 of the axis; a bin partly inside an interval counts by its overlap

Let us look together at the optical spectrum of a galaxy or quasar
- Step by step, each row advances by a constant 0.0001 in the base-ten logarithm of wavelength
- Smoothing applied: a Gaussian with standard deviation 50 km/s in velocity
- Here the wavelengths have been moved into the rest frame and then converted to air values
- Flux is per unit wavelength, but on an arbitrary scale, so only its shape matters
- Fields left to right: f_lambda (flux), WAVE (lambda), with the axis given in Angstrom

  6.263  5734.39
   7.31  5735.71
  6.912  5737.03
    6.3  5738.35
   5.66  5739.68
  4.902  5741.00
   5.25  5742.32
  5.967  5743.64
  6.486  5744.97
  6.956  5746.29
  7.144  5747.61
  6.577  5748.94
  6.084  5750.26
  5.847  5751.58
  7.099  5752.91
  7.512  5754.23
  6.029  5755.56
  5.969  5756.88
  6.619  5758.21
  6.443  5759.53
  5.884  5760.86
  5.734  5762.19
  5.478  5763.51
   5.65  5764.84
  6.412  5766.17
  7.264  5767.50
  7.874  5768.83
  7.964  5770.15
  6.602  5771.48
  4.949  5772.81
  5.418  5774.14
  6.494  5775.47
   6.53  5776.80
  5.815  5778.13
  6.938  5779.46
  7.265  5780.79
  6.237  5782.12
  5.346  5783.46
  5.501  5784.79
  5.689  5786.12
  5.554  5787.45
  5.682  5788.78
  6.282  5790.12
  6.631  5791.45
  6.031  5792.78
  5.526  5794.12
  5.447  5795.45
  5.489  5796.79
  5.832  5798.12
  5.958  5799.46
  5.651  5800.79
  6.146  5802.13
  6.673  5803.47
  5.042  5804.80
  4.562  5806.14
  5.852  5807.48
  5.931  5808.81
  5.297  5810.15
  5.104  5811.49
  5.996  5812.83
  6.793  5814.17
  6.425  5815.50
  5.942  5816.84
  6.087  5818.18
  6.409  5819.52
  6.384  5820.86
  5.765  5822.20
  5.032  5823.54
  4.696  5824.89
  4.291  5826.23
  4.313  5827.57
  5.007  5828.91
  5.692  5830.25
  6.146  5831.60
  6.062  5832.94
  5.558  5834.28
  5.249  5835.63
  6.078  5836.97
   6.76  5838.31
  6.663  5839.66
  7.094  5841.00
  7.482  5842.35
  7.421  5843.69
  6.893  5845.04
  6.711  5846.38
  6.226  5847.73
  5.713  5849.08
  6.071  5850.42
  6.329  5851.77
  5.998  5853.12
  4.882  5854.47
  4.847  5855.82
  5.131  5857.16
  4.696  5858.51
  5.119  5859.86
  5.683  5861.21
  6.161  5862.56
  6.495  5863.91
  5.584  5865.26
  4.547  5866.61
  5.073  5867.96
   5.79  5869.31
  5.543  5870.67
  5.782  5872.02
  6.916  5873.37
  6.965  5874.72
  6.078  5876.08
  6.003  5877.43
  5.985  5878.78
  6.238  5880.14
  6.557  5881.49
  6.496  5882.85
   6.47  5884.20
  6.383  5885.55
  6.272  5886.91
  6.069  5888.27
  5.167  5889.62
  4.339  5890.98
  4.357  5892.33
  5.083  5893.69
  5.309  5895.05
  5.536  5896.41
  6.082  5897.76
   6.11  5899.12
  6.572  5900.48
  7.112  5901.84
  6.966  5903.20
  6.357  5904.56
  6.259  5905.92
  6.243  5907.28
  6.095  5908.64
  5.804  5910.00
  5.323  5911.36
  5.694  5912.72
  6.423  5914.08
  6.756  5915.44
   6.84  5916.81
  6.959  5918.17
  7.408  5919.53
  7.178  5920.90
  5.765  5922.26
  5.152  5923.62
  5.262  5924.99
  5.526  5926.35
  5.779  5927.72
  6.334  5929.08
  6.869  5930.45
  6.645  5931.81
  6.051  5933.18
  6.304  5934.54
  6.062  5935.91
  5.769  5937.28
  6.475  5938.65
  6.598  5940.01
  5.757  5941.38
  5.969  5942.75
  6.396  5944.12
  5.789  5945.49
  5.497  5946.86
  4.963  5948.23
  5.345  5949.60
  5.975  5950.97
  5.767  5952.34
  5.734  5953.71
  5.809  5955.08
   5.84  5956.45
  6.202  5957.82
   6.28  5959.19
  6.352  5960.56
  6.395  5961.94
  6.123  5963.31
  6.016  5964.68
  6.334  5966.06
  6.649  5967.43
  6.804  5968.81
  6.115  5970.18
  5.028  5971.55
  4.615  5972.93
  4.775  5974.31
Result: 1.03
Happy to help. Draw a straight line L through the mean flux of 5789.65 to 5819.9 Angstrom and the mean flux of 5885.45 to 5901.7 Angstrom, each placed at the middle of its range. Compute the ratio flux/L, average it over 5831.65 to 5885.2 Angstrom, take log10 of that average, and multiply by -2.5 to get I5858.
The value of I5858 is -0.06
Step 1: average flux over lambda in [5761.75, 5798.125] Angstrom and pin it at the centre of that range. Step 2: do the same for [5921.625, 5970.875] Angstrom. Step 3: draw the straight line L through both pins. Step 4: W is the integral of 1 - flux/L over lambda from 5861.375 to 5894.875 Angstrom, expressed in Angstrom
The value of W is 1.3 Angstrom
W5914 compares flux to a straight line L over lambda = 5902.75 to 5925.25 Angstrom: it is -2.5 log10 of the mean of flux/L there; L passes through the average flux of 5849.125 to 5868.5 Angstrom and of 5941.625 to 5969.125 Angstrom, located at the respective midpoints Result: -0.09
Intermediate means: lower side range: 5.48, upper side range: 6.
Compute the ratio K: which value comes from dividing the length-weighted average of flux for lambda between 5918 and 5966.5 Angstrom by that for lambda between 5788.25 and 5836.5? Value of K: 1.06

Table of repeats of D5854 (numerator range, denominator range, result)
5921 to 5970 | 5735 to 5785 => 1.01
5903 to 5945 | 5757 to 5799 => 1.06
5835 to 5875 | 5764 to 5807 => 1.01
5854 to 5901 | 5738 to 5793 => 0.95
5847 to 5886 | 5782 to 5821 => 1.03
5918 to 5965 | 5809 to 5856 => 1.06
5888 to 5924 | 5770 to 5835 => 1.08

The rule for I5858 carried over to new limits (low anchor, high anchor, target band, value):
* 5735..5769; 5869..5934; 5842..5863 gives 0.04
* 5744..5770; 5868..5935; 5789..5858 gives 0.08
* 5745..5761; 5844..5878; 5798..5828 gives 0.09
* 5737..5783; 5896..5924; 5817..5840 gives 0.12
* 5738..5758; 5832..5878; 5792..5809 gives 0.08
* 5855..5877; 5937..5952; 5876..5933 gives -0.06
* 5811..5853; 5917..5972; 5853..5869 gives 0.13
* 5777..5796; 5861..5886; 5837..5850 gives -0.12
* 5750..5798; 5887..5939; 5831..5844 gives -0.05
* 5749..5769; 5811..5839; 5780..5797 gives 0.03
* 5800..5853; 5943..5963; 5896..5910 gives -0.07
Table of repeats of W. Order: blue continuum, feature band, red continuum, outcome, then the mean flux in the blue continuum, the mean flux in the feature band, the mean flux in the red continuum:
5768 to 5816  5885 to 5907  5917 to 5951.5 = 0.68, 6.02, 5.88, 6.08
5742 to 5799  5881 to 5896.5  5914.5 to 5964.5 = 1.21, 6.22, 5.66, 6.11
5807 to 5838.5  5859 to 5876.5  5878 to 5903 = 0.09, 5.69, 5.81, 5.92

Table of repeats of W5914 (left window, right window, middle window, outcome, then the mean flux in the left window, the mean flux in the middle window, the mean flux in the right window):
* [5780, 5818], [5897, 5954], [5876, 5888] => -0.04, 5.86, 6.28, 6.14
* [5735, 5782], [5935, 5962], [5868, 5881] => 0.00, 6.38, 6.1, 5.94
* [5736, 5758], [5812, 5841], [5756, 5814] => 0.01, 6.32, 6.02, 5.81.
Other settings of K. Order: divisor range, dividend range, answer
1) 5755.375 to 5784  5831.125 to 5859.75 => 0.96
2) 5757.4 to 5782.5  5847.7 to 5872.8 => 0.87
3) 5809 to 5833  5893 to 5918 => 1.09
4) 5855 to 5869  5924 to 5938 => 1.13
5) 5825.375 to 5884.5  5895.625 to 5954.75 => 1.03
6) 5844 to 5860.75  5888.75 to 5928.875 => 1.04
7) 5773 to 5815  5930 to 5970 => 1.04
